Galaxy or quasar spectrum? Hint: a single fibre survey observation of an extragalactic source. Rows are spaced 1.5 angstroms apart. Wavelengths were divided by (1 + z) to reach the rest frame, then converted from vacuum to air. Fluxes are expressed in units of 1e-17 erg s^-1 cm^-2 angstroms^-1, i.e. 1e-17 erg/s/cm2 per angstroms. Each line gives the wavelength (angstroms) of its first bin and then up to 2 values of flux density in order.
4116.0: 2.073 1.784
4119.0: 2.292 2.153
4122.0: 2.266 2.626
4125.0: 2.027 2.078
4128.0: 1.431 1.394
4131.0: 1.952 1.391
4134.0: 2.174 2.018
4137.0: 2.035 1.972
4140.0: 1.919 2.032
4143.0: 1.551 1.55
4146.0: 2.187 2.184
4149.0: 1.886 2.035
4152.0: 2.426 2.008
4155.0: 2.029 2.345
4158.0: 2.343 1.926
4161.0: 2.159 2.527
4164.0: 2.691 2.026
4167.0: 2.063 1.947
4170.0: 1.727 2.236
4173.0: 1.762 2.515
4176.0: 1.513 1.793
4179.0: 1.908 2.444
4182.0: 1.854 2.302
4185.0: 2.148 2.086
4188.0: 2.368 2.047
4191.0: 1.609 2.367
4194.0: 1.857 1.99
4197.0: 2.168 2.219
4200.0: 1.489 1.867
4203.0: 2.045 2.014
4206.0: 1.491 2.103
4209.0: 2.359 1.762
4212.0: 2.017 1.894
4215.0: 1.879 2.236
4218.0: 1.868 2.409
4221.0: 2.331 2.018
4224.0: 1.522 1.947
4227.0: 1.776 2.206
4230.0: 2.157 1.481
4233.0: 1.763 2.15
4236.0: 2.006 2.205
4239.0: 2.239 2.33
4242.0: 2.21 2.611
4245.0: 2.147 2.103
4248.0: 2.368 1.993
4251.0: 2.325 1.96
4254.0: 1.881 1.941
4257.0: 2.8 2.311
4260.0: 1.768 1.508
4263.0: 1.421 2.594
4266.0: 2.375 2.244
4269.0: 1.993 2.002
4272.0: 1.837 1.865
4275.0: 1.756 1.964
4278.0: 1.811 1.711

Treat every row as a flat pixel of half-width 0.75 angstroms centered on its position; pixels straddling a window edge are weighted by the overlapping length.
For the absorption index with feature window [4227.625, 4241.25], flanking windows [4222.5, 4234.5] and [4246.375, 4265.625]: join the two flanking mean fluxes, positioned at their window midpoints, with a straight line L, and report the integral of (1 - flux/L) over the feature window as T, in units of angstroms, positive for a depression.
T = -1.0 angstroms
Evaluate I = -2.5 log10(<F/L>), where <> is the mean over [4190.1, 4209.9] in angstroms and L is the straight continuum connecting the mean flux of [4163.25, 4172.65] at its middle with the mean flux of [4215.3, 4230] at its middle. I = 0.05 mag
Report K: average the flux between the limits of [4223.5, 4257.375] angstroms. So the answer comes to 2.09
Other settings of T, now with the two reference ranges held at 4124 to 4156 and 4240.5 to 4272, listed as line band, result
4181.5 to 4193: -0.51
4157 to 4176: -1.59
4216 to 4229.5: 0.23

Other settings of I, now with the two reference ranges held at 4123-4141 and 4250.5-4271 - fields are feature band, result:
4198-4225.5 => 0.02 mag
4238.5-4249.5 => -0.11 mag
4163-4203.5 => -0.04 mag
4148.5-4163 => -0.12 mag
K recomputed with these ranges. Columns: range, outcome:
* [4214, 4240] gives 2.01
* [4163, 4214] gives 2.02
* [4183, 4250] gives 2.05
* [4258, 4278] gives 1.96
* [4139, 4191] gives 2.07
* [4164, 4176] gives 2.05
